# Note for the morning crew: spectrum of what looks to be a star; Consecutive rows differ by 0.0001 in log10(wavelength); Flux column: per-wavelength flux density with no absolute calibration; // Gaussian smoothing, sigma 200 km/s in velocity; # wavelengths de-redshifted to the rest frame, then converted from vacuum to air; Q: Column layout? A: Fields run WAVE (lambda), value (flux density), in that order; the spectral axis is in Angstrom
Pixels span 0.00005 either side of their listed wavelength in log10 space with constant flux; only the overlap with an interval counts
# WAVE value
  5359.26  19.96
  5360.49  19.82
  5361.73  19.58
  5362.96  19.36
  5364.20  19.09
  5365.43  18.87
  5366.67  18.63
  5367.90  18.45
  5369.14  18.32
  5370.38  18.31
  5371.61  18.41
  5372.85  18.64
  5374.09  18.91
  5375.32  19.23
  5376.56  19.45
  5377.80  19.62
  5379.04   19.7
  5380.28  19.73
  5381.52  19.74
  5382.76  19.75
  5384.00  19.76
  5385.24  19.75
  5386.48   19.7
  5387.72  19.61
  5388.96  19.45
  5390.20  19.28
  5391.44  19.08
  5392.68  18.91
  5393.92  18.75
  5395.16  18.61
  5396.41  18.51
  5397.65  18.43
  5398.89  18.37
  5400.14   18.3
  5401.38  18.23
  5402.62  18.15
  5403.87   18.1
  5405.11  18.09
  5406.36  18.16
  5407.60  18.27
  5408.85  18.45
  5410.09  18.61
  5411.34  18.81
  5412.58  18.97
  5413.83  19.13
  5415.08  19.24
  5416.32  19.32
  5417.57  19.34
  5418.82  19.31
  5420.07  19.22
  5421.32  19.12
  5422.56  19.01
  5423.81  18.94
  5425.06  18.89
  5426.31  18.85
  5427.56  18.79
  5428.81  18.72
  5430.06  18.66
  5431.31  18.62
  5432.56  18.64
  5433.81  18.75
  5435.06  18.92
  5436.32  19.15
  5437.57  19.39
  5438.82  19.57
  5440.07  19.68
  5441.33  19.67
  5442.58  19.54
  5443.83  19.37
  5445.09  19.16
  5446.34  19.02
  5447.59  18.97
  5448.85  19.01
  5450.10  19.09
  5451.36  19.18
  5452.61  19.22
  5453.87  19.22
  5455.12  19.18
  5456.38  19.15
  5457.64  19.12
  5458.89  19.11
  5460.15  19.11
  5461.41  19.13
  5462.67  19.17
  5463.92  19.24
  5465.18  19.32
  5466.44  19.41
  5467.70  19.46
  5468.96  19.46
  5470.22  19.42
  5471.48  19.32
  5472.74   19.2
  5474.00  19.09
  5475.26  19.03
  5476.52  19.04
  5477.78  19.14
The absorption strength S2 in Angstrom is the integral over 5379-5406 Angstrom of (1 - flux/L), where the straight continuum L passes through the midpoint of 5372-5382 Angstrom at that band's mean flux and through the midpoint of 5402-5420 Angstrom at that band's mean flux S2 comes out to 0.1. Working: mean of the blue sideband 19.3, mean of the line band 19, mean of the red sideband 18.7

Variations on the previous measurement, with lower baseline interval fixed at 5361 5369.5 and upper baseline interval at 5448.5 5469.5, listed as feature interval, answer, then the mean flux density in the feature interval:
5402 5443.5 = 0.4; 18.9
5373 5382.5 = -0.2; 19.4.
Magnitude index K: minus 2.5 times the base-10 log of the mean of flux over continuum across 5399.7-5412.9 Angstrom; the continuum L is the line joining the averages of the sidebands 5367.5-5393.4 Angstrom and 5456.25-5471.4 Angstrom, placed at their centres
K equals 0.050 mag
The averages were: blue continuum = 19.2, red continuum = 19.3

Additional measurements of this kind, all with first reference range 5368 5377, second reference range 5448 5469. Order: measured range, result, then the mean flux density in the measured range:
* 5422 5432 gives 0.01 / 18.8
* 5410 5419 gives -0.01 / 19.1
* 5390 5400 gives 0.01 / 18.7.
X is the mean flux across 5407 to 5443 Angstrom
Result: 19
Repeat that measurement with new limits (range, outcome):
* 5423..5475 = 19.1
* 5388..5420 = 18.7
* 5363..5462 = 19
